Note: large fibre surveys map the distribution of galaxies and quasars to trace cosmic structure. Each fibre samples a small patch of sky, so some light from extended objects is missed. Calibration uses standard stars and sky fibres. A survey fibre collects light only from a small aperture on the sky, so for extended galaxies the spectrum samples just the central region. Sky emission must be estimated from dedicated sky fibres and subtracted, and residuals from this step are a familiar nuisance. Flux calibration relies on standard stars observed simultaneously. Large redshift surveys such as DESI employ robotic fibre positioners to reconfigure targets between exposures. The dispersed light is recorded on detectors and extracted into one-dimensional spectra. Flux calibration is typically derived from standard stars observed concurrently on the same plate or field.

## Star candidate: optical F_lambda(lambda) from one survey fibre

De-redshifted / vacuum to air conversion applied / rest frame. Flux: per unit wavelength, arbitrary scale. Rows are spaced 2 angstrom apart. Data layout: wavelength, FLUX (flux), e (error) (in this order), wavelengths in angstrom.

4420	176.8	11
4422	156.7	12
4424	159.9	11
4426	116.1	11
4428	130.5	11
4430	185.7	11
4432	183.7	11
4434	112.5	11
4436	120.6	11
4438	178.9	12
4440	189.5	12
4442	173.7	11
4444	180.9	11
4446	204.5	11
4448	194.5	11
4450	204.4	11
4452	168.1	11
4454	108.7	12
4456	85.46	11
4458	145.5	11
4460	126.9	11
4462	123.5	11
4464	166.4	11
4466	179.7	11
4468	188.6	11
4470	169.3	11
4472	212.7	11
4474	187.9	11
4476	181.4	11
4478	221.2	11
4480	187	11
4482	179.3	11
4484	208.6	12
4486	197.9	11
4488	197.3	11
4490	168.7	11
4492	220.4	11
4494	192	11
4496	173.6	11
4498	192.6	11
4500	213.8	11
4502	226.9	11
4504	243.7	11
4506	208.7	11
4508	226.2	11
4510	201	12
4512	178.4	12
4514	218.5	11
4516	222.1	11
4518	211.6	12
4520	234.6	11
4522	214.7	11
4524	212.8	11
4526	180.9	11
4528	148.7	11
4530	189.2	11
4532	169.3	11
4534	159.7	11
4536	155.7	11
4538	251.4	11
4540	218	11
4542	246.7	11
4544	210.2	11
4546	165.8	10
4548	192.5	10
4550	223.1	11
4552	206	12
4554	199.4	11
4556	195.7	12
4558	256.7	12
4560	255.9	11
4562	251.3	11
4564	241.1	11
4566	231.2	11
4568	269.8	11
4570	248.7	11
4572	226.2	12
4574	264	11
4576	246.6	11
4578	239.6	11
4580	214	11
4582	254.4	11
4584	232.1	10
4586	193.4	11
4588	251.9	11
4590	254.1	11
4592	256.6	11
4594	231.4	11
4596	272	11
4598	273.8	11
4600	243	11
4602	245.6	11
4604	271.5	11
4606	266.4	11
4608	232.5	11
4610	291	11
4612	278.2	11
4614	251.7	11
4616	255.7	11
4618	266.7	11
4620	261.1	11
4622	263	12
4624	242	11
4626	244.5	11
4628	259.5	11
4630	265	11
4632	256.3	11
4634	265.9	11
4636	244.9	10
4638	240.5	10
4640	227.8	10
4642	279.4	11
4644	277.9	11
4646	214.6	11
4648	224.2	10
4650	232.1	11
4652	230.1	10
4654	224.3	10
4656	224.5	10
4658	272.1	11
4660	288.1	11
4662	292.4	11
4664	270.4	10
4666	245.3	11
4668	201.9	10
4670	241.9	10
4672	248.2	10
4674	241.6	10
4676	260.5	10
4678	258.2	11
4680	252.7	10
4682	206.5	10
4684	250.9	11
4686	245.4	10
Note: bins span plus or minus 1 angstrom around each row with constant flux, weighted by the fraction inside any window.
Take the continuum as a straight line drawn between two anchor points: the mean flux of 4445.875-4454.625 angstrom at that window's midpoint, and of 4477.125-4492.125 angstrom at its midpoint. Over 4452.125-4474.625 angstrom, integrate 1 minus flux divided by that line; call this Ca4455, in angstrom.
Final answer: 3.7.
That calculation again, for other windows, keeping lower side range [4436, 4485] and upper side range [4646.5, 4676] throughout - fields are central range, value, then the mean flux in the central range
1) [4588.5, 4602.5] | -2.05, 254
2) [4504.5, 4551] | -1.28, 202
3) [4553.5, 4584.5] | -4.09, 240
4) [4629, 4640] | -0.76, 252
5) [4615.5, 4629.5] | -1.51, 256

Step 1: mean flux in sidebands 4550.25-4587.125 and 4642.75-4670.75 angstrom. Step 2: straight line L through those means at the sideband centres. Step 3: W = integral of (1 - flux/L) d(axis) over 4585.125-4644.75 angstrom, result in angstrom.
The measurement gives -3.7 angstrom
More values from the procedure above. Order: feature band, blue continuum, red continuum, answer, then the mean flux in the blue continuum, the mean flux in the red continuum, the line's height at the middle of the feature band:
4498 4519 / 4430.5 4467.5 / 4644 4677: -3.5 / 159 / 246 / 183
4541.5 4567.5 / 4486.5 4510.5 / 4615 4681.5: 0.1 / 205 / 250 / 222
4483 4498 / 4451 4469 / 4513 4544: -2.1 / 144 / 203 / 170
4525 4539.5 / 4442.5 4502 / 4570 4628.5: 2.2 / 179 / 251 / 213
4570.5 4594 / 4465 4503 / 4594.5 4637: 0.3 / 195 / 259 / 243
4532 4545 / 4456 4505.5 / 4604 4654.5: 0.5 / 186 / 252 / 212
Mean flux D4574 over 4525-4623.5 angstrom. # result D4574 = 233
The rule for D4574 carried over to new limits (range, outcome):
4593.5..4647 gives 257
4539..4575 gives 228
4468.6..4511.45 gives 200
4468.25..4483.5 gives 192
